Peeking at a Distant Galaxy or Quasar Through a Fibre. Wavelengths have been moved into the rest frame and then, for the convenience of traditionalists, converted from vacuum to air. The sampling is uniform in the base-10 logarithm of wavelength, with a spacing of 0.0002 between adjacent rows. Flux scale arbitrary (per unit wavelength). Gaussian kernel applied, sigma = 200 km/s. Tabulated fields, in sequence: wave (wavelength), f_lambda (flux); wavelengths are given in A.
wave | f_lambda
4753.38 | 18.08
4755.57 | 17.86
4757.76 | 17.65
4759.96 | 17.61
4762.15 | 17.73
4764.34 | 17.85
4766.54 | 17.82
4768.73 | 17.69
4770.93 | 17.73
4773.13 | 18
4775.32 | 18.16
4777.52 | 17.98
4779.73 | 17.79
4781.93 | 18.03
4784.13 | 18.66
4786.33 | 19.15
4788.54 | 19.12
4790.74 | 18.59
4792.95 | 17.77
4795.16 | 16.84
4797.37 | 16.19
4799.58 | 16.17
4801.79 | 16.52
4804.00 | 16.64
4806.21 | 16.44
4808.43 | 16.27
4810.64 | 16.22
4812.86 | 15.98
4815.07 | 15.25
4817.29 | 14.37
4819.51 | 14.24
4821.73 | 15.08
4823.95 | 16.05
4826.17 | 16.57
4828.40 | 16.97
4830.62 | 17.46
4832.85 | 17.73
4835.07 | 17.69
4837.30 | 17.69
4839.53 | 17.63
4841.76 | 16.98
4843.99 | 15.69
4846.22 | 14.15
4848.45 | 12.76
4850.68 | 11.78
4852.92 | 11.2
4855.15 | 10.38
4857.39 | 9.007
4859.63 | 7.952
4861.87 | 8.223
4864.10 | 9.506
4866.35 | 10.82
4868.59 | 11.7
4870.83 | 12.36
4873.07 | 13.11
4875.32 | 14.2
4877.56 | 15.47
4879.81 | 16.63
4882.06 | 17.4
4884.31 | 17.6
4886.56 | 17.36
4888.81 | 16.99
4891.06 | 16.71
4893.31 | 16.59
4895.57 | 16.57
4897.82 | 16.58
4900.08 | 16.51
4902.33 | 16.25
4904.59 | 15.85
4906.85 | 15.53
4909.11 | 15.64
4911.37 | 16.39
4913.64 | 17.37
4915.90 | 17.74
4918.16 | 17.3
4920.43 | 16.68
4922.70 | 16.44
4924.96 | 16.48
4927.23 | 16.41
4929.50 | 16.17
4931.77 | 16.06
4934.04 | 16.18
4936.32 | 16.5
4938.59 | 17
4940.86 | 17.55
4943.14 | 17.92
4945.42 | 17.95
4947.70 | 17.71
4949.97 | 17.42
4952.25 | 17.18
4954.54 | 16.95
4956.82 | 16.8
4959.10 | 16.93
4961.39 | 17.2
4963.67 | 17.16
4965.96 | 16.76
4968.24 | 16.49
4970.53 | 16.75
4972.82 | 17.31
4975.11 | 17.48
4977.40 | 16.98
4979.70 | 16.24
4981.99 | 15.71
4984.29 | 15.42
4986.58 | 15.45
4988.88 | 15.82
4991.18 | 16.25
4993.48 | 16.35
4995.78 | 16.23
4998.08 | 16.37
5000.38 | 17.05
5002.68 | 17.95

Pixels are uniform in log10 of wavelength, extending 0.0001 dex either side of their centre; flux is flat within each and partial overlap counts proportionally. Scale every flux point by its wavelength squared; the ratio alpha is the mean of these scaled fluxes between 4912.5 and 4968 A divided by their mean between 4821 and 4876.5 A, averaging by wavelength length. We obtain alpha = 1.29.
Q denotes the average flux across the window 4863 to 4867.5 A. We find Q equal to 10.2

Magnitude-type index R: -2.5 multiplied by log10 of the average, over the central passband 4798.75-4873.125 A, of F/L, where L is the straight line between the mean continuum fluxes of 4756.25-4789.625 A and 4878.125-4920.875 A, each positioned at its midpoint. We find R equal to 0.21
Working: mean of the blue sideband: 18.1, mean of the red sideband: 16.7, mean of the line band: 14.3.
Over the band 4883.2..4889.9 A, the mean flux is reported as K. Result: 17.3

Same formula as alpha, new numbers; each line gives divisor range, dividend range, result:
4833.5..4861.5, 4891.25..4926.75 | 1.26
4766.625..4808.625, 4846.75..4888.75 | 0.75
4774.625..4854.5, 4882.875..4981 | 1.08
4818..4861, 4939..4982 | 1.24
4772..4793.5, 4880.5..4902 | 0.96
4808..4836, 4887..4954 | 1.08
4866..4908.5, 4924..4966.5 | 1.11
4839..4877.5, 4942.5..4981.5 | 1.46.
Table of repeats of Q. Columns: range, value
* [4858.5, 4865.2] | 8.57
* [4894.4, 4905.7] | 16.4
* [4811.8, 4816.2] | 15.6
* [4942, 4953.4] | 17.6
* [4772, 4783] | 18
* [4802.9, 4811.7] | 16.4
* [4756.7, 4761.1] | 17.6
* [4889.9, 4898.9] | 16.6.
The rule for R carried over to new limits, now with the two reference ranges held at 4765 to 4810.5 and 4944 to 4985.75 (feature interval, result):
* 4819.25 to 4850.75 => 0.08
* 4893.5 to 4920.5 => 0.04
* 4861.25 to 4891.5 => 0.21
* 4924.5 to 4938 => 0.05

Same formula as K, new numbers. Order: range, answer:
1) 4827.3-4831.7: 17.2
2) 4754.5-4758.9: 17.7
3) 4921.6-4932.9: 16.3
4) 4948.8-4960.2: 17.1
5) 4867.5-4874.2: 12.4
